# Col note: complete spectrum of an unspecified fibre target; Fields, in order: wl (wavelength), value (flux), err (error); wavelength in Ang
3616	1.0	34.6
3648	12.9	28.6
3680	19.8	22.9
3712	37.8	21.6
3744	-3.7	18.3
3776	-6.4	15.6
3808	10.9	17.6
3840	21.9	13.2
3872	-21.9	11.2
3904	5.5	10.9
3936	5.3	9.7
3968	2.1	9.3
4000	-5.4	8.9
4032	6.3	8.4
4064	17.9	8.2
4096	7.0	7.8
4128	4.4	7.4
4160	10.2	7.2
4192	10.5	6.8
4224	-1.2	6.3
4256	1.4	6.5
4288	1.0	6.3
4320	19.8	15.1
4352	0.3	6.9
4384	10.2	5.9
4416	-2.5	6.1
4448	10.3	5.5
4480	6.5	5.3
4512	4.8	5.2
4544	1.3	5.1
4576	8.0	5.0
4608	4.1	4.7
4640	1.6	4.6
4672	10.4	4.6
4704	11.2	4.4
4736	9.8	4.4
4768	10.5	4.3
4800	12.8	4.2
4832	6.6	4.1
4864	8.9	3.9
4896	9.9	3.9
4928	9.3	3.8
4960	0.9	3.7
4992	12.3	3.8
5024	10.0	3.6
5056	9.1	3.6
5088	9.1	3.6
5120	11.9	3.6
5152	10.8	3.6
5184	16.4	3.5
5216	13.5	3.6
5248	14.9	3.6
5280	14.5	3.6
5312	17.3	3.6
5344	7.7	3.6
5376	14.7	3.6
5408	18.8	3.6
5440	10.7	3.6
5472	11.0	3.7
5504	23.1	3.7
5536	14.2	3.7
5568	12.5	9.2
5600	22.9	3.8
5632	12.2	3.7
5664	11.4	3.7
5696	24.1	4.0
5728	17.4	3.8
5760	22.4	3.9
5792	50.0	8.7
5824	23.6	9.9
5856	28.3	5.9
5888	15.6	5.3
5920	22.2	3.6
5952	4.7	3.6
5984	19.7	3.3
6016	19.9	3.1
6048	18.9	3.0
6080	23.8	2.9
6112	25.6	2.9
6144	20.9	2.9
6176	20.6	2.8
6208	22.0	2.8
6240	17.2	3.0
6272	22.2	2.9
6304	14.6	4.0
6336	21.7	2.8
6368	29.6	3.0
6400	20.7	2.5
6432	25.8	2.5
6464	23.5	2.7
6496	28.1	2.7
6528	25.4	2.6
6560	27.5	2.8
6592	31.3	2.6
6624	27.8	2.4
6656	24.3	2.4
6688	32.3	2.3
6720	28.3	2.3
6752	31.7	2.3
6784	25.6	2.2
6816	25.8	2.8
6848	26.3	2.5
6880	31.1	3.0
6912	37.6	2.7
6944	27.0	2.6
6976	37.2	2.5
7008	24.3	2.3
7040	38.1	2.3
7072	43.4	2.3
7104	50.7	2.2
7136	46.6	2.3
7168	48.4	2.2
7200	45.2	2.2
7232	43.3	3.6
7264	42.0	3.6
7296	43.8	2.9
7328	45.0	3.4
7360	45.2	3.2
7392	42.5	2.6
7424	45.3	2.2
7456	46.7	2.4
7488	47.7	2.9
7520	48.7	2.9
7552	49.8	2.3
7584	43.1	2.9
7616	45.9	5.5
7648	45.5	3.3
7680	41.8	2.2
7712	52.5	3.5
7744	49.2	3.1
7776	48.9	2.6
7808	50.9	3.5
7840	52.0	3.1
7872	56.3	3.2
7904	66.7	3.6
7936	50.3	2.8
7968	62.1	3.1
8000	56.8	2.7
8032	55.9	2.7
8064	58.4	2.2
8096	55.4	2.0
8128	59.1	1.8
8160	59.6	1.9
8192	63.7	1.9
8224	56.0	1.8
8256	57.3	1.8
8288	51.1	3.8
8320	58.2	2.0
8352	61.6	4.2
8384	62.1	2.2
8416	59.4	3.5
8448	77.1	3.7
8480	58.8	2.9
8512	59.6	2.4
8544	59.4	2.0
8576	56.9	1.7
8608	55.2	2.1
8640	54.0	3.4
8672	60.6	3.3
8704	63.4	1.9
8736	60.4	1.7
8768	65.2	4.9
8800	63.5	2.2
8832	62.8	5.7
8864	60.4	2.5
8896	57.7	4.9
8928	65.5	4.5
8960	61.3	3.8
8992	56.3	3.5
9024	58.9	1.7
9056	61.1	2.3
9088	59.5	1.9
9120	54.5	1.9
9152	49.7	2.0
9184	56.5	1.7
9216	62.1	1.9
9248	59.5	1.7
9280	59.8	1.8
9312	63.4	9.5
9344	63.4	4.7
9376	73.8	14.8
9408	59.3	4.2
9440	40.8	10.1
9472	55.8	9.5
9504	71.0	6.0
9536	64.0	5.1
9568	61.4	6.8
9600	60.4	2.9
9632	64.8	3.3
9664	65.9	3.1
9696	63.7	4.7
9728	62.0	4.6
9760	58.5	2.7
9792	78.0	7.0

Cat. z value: 0.77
